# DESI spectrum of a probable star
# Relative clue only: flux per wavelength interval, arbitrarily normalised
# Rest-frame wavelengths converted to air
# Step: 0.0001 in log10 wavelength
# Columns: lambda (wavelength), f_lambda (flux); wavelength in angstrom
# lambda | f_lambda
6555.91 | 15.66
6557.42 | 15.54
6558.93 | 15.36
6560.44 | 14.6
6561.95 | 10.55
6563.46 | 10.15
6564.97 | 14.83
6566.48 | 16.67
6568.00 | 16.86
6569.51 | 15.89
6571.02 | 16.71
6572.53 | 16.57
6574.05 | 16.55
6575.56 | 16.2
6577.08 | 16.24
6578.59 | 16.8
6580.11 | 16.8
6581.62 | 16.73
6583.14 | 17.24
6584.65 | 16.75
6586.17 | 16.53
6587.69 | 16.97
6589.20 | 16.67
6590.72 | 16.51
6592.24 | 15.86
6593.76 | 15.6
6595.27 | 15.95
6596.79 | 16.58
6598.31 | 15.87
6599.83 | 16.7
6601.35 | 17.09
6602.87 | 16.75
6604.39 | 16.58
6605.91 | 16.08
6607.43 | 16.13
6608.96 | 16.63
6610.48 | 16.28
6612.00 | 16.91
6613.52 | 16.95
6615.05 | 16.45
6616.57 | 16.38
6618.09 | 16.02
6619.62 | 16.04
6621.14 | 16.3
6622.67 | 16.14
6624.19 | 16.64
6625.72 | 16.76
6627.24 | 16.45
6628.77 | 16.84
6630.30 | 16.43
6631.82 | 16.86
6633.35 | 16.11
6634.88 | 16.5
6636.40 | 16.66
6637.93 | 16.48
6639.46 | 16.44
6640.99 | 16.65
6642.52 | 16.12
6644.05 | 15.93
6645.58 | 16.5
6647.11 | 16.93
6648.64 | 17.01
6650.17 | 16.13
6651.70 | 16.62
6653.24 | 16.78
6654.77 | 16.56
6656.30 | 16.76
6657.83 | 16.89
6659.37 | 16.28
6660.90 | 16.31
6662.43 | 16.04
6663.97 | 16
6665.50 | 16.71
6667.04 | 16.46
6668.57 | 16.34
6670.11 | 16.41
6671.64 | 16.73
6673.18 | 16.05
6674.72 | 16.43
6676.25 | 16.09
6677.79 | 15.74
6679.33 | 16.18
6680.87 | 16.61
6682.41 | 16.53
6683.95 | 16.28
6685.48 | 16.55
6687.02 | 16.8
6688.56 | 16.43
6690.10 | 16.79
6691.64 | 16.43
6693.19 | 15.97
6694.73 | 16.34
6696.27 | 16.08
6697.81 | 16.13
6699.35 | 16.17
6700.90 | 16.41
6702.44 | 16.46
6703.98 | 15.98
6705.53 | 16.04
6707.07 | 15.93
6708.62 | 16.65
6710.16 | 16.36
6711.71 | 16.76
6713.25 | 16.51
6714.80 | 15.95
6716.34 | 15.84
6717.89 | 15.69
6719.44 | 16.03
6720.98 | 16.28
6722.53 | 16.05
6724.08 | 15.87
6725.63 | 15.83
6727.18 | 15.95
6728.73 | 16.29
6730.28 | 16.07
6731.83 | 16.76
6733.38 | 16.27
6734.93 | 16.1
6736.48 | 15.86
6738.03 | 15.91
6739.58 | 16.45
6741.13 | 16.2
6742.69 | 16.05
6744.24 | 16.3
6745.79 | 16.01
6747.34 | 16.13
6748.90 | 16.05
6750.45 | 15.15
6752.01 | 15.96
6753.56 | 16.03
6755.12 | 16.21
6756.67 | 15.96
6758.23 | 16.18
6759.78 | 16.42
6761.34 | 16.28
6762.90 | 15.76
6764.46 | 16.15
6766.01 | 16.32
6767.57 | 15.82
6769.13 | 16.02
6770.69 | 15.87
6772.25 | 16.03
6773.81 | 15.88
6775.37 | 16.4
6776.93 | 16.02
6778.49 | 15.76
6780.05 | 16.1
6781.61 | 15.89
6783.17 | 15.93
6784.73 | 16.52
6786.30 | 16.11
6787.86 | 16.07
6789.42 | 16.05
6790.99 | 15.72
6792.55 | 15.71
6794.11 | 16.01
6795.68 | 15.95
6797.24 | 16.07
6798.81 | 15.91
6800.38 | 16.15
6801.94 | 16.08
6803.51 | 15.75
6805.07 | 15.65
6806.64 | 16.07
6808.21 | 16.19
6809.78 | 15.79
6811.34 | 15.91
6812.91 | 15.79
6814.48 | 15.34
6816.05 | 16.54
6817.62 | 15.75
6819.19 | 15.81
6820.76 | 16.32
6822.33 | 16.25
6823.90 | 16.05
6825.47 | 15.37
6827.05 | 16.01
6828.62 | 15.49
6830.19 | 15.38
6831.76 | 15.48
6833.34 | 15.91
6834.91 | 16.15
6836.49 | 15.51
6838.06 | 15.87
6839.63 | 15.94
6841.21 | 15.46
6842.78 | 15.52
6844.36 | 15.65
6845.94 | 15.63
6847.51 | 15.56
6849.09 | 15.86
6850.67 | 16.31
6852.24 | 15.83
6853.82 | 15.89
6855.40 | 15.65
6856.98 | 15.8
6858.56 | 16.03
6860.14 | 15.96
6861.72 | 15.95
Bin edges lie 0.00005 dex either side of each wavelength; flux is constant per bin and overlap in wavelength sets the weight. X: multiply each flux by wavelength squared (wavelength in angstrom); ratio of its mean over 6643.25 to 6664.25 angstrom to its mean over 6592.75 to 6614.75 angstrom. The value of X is 1.02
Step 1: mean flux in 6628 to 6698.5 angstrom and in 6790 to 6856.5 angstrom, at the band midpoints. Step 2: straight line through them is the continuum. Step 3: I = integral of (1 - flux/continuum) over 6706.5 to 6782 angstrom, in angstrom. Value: 0.2 angstrom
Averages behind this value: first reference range 16.4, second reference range 15.8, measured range 16.1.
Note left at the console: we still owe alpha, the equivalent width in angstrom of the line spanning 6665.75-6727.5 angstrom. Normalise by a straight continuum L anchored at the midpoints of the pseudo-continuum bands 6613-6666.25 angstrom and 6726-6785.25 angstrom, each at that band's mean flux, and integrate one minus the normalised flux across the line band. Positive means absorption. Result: 0.08 angstrom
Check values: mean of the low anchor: 16.5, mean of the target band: 16.3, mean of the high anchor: 16.1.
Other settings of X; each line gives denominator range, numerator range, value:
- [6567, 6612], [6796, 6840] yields 1.03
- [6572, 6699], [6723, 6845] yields 1.01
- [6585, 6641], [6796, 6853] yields 1.03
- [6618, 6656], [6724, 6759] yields 1.01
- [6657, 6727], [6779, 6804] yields 1.01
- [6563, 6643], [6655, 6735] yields 1.02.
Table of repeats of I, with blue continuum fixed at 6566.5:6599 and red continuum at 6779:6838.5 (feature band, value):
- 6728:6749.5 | -0.1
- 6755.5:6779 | -0.1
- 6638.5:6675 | -0.4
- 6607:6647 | -0.2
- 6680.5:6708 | -0.2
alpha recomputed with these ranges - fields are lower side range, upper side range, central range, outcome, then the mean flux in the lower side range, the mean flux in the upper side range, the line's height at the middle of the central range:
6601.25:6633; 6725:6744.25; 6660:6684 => 0.04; 16.5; 16.2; 16.3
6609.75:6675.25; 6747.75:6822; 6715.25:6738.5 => 0.19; 16.5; 16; 16.2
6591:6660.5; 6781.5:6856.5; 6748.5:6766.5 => 0.03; 16.5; 15.9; 16.1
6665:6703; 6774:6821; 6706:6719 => 0.05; 16.4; 16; 16.3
